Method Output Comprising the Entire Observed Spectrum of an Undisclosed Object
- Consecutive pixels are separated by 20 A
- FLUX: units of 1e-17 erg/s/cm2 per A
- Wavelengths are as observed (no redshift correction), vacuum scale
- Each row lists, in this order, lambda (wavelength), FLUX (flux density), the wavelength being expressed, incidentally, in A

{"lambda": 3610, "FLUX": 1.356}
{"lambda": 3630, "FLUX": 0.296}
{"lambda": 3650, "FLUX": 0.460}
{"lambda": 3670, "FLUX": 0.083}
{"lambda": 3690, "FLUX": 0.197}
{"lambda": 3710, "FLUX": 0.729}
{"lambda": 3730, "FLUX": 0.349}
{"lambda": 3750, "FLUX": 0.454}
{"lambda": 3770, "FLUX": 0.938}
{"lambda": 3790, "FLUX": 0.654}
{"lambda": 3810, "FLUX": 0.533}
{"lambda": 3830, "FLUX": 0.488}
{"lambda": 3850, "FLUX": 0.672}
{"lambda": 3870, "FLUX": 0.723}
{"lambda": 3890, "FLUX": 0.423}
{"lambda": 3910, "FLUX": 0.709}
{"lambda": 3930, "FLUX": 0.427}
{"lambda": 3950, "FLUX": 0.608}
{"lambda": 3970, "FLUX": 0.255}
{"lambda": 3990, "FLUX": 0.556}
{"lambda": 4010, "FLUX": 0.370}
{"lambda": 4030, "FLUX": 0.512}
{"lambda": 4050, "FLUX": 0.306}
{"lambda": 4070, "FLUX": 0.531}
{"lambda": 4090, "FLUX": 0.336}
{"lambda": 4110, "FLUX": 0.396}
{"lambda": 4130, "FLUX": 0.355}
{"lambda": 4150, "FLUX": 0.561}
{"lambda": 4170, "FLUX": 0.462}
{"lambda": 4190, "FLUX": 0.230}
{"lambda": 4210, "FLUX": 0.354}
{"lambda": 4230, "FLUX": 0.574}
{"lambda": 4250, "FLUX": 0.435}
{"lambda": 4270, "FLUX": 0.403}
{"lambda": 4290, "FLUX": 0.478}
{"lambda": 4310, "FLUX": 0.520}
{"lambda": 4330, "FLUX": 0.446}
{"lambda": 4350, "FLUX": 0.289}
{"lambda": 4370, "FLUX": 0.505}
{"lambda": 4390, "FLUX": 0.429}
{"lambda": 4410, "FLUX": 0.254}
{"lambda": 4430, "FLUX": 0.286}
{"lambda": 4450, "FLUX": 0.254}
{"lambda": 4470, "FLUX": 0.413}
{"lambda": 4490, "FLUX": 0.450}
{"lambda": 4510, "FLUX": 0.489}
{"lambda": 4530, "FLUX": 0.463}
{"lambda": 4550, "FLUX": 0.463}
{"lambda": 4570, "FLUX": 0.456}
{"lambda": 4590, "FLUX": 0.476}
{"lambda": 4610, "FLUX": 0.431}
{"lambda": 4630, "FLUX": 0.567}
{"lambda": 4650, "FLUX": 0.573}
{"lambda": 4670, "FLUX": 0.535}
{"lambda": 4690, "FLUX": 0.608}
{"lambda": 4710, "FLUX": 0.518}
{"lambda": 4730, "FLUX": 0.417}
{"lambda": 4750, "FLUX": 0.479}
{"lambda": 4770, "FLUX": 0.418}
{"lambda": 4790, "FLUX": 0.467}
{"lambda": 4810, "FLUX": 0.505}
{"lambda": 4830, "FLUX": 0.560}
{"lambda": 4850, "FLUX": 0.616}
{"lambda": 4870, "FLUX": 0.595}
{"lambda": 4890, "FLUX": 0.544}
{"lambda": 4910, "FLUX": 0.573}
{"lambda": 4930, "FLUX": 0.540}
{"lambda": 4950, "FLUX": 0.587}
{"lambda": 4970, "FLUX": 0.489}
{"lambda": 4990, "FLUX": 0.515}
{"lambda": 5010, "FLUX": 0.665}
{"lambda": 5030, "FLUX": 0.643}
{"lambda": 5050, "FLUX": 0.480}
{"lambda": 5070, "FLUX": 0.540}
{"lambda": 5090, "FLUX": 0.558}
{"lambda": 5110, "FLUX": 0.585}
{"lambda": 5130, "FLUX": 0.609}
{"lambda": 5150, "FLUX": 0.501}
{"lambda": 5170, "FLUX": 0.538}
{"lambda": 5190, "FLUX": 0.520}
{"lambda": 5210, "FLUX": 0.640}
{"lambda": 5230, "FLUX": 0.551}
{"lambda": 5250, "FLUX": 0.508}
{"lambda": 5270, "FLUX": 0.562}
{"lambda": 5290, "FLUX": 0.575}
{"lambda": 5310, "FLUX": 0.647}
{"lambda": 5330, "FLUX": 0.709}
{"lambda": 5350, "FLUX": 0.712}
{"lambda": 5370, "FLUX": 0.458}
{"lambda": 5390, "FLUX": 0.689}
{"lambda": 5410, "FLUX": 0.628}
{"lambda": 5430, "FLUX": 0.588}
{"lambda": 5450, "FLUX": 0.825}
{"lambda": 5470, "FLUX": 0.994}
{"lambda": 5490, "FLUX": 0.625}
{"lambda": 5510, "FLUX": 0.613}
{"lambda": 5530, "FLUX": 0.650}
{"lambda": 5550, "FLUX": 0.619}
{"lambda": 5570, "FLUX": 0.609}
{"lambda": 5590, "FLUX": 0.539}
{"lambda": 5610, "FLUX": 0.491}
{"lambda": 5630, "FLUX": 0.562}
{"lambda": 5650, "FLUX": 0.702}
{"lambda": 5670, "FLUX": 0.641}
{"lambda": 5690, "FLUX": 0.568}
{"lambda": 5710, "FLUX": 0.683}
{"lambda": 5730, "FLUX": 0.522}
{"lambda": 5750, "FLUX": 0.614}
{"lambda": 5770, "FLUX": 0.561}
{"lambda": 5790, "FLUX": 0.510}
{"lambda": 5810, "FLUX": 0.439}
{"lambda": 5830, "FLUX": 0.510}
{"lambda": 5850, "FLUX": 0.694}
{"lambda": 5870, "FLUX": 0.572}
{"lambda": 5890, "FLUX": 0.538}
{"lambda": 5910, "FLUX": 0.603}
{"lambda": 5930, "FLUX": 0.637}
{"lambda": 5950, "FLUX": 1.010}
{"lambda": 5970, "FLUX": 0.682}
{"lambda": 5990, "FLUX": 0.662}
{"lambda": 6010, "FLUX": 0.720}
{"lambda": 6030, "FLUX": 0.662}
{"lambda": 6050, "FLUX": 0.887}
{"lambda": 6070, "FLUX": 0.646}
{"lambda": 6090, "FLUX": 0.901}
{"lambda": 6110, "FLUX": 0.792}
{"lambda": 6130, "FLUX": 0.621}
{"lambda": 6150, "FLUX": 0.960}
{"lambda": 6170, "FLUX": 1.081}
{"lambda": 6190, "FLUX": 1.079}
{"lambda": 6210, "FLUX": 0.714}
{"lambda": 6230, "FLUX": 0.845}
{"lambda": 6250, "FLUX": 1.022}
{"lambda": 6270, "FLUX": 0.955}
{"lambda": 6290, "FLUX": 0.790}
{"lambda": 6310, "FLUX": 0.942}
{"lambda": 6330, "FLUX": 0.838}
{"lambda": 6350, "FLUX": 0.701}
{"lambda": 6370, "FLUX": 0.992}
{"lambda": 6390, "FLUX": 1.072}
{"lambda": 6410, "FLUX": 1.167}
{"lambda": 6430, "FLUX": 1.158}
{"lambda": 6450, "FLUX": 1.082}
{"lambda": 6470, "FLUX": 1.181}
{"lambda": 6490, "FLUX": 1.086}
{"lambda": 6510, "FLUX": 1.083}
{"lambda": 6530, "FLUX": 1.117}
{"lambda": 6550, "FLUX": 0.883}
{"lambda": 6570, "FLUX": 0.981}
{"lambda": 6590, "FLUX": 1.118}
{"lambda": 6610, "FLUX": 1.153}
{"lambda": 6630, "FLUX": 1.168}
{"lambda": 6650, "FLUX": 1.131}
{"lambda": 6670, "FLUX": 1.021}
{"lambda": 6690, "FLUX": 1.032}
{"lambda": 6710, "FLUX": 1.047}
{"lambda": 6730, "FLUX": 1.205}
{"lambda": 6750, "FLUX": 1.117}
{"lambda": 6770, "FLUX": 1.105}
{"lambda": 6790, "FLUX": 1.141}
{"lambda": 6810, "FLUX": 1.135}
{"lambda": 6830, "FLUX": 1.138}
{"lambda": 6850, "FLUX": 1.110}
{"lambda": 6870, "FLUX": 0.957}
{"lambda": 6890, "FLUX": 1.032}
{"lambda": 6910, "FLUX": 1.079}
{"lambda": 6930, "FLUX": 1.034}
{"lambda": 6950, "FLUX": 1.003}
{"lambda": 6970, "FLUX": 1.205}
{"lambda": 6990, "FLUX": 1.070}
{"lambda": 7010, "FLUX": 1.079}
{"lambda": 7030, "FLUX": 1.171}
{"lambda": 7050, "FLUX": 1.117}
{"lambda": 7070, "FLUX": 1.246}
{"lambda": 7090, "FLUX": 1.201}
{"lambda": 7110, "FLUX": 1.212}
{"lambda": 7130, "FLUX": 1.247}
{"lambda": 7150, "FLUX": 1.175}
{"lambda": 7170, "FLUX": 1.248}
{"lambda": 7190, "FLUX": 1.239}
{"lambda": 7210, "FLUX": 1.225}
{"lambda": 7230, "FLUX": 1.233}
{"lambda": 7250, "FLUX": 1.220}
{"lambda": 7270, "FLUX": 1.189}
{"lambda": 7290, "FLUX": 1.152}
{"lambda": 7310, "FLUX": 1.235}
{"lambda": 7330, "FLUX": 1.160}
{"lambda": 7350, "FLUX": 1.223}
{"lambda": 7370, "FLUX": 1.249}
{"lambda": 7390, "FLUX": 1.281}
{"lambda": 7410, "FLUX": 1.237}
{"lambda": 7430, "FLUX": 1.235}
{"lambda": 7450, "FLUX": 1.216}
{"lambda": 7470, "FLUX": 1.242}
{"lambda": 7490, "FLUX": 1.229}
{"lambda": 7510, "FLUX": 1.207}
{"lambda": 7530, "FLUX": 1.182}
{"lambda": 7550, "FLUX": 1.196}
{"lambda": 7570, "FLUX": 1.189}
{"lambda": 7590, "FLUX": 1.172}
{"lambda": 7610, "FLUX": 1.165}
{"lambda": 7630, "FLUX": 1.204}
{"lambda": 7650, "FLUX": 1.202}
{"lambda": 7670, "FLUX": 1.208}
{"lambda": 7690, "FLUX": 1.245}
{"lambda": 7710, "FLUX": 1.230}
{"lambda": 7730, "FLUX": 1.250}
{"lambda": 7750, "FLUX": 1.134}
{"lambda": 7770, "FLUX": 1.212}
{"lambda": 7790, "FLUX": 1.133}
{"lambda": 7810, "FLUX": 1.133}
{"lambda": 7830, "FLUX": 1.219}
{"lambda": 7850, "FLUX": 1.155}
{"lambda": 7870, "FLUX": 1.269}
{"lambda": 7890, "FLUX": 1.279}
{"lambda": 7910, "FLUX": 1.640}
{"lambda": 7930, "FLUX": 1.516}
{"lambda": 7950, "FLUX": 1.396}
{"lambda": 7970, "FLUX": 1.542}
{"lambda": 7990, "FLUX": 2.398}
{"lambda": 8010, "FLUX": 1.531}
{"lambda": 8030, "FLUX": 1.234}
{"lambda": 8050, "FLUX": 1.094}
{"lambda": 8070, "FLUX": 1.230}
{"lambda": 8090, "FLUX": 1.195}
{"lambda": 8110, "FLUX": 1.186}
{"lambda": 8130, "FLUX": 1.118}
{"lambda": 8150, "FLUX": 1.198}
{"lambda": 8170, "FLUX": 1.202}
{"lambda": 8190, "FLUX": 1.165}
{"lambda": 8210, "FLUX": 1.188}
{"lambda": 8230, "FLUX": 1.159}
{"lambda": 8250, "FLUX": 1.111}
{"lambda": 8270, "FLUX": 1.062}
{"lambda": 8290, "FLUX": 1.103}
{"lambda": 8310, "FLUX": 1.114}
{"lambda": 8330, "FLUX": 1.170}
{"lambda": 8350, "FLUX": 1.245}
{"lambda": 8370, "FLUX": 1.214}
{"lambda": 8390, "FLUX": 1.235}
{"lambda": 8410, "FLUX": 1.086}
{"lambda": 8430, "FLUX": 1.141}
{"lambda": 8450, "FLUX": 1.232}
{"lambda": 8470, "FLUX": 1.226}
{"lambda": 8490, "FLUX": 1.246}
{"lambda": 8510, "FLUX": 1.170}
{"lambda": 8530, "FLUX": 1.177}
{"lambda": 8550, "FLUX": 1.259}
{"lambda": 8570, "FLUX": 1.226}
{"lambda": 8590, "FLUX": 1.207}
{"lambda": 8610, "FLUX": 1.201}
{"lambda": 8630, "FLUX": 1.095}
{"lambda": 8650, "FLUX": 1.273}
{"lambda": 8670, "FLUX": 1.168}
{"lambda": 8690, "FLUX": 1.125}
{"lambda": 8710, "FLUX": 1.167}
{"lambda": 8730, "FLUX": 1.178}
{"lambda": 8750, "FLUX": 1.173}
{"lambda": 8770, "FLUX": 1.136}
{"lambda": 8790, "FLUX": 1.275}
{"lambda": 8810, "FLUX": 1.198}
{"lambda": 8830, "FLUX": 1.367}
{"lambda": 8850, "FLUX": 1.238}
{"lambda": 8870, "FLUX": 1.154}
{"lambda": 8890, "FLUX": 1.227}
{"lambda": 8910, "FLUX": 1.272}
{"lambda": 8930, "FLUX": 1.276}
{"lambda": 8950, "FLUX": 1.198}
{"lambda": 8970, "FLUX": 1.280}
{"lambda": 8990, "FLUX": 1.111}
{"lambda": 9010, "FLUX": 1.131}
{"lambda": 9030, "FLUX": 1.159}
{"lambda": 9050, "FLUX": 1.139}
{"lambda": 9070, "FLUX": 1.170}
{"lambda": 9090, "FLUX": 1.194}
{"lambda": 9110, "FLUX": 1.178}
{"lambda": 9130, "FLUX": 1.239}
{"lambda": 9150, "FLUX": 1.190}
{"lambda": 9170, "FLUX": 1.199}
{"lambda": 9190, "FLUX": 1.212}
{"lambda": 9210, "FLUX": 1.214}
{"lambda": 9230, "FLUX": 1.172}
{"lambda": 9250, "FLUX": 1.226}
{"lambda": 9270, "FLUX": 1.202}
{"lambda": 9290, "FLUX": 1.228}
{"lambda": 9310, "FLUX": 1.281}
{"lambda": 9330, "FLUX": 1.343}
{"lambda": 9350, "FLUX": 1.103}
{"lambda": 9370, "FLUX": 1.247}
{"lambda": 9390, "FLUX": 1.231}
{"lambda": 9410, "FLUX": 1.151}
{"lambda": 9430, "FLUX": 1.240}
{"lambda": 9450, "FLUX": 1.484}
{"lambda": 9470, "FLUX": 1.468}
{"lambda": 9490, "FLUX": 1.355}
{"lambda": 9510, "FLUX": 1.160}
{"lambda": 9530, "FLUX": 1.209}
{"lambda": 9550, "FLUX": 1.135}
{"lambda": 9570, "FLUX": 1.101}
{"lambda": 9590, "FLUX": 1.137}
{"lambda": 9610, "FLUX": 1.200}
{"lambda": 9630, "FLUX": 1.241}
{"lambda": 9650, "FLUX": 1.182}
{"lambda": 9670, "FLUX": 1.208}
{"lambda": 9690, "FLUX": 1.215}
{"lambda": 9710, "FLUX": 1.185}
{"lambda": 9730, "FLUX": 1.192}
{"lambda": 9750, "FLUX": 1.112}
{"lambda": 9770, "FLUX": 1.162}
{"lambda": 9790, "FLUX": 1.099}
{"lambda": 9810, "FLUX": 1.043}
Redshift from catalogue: 0.597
